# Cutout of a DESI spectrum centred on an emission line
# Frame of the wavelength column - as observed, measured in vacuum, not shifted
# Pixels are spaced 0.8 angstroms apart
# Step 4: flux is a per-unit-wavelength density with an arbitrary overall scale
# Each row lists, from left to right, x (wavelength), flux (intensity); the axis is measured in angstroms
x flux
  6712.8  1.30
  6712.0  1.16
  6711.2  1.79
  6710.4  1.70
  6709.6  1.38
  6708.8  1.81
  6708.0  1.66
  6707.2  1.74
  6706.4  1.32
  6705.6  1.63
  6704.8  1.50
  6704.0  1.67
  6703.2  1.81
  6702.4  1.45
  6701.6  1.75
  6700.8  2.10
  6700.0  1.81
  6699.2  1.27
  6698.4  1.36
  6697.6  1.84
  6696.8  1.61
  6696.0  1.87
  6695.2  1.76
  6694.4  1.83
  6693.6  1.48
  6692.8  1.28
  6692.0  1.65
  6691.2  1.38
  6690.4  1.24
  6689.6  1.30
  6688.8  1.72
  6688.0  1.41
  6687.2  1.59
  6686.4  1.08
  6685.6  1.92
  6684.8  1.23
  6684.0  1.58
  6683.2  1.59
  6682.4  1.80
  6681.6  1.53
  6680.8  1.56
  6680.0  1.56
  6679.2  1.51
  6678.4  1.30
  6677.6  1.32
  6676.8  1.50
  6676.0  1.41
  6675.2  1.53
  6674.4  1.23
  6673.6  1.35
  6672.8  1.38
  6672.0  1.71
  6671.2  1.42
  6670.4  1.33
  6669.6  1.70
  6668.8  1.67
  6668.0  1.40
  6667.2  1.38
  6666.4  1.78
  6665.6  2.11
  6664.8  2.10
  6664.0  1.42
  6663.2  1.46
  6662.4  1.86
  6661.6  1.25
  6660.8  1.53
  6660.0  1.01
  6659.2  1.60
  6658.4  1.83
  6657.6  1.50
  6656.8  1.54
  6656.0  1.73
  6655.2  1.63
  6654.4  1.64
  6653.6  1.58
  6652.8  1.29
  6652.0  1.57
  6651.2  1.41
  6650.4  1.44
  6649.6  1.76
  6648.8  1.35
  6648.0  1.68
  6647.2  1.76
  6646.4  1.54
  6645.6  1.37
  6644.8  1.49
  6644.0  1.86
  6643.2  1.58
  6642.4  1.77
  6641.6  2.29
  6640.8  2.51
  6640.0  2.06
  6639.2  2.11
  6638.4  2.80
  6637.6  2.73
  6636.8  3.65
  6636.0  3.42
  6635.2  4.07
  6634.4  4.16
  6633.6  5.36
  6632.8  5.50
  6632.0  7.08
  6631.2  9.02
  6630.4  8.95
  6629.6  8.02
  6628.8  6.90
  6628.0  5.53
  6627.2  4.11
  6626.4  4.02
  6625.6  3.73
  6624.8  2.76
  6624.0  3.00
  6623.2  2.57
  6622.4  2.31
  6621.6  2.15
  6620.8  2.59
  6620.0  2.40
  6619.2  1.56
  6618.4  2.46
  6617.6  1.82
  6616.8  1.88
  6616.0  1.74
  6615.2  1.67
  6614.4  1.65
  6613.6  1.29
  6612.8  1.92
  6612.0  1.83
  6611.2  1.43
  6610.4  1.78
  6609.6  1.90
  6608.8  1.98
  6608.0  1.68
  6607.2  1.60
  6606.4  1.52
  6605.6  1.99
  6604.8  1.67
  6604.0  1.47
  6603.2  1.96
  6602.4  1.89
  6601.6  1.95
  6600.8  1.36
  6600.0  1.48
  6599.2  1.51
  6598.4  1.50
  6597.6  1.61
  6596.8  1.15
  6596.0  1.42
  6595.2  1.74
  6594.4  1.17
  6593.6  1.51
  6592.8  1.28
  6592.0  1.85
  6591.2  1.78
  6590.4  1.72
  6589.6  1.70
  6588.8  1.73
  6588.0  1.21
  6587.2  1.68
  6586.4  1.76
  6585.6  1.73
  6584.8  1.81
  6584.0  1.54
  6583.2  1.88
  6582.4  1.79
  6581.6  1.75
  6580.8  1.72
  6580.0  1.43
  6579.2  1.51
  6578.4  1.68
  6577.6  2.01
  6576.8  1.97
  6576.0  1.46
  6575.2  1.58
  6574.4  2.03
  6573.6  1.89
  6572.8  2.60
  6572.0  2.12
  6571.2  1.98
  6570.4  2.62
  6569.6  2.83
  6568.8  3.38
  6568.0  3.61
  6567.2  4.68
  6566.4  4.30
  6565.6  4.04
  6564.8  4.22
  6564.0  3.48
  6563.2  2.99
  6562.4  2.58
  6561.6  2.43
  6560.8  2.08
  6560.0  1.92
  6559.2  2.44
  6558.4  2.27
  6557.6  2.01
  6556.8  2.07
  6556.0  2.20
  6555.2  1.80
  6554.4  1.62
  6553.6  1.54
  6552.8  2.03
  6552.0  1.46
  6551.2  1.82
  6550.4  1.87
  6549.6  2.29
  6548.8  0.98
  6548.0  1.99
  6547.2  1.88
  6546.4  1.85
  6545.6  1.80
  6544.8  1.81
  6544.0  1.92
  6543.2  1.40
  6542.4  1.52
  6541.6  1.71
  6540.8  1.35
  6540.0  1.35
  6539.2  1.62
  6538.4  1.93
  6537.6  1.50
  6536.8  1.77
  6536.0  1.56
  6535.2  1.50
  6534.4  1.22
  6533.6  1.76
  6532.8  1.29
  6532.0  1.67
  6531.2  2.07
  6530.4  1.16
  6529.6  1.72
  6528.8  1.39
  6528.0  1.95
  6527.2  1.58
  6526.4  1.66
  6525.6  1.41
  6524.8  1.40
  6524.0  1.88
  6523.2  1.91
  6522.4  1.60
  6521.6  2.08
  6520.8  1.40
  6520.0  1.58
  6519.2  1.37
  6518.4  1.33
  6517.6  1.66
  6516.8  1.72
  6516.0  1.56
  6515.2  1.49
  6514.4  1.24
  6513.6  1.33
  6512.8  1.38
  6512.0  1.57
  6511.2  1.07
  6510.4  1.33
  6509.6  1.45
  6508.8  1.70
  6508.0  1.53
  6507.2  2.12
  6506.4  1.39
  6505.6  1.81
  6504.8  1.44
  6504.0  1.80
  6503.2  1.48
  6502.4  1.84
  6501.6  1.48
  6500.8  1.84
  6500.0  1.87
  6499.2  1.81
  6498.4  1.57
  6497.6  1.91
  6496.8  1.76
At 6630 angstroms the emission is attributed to [O III] 5007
